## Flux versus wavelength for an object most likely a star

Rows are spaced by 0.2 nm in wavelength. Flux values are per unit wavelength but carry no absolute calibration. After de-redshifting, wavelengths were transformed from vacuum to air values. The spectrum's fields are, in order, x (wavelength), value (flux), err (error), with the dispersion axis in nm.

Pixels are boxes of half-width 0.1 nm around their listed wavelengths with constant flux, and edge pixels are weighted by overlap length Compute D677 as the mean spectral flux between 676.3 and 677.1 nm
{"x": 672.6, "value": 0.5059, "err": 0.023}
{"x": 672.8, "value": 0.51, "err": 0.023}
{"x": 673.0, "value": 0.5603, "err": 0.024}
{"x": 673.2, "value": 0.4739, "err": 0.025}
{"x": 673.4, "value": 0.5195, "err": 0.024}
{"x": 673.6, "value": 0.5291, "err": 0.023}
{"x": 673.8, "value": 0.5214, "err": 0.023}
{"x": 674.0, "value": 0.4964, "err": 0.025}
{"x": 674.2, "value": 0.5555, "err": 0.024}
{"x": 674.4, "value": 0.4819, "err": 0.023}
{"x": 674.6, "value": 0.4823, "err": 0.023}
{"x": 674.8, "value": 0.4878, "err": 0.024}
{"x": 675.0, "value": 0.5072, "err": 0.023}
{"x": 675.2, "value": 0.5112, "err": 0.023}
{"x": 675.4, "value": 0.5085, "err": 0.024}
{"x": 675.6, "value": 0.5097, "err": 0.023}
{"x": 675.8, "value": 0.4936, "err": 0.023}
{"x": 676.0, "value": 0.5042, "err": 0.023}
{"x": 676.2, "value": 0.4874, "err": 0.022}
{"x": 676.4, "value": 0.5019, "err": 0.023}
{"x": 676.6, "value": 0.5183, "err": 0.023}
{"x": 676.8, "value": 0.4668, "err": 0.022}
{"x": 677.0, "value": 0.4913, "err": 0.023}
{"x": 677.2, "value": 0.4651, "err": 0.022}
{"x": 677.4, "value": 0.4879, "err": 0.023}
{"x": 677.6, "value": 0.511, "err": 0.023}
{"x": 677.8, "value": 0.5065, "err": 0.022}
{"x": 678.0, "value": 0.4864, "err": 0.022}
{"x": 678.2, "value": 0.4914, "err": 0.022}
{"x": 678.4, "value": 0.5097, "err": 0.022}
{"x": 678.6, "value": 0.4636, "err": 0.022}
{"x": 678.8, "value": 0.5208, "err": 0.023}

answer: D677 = 0.495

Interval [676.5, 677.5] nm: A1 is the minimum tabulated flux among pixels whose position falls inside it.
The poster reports 0.4651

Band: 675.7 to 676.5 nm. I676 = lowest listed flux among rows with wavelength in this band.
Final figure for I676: 0.4874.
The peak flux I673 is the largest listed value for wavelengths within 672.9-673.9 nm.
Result 0.5603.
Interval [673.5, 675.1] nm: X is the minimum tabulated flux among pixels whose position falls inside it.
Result 0.4819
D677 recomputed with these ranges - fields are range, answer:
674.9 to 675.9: 0.506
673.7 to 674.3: 0.524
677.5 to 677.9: 0.509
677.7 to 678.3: 0.495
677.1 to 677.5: 0.477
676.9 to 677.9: 0.492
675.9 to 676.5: 0.498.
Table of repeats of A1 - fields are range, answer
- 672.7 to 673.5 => 0.4739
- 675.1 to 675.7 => 0.5085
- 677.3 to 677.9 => 0.4879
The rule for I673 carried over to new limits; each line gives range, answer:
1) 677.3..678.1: 0.511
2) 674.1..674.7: 0.5555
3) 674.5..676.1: 0.5112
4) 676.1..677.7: 0.5183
